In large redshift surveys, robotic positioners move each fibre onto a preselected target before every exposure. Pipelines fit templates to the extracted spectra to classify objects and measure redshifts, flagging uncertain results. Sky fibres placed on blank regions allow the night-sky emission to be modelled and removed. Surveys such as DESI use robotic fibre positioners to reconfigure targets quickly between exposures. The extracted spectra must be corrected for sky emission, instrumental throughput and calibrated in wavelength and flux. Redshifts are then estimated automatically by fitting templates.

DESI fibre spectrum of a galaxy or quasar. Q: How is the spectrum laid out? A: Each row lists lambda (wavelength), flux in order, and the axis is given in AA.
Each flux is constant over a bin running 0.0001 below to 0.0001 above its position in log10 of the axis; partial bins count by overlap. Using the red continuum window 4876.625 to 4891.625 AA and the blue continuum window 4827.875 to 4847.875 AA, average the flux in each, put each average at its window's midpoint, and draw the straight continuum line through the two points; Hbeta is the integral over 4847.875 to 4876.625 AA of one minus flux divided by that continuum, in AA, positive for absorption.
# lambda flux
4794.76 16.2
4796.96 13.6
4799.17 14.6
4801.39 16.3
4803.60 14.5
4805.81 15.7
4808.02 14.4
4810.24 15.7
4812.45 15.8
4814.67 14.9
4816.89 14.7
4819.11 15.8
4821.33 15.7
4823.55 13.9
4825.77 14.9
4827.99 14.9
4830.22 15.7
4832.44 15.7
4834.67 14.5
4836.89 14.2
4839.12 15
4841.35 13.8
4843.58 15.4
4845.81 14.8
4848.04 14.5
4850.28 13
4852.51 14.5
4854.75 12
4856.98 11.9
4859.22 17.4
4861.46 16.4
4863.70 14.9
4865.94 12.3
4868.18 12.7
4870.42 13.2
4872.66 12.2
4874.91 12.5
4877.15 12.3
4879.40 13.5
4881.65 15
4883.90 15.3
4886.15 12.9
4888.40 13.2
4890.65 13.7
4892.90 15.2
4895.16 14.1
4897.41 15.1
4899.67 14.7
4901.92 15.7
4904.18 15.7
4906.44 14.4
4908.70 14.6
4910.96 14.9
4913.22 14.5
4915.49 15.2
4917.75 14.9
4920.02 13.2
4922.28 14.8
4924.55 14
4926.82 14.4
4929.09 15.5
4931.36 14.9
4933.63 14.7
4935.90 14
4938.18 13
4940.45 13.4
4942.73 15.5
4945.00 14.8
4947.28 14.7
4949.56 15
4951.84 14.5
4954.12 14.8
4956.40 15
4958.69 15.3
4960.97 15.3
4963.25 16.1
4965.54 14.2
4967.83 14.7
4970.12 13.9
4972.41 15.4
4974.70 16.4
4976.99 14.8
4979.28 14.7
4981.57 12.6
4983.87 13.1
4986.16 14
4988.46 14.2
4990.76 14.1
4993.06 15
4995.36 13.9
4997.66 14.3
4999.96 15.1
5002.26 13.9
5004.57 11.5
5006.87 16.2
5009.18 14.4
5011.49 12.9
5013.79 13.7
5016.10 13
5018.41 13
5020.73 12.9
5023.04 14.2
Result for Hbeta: 1.4 AA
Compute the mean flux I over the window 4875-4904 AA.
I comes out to 14.2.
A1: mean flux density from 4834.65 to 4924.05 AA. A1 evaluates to 14.2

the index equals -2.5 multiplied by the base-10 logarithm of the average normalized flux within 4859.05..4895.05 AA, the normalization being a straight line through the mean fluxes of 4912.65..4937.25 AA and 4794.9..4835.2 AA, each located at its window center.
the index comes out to 0.073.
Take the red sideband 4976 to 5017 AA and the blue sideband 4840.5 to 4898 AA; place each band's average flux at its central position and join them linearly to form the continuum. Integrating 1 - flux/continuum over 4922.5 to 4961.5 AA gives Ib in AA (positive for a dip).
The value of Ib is -1.9 AA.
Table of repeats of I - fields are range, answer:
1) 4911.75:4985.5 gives 14.6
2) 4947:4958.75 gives 14.9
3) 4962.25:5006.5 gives 14.3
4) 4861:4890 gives 13.5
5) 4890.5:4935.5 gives 14.7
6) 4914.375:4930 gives 14.6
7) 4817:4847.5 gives 14.9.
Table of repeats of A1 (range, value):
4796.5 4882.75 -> 14.4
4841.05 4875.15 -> 13.9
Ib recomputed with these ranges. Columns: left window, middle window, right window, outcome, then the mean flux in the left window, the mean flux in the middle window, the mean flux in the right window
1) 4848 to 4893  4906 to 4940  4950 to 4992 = -0.6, 13.7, 14.4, 14.6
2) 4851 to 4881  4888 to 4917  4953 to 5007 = -1.9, 13.5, 14.7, 14.5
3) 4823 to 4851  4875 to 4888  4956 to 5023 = 0.8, 14.7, 13.7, 14.2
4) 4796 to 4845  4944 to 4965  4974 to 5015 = -1.0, 15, 15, 14.1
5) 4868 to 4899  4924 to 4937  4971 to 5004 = -0.6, 13.7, 14.6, 14.3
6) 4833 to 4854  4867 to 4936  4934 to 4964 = 1.6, 14.4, 14.2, 14.7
